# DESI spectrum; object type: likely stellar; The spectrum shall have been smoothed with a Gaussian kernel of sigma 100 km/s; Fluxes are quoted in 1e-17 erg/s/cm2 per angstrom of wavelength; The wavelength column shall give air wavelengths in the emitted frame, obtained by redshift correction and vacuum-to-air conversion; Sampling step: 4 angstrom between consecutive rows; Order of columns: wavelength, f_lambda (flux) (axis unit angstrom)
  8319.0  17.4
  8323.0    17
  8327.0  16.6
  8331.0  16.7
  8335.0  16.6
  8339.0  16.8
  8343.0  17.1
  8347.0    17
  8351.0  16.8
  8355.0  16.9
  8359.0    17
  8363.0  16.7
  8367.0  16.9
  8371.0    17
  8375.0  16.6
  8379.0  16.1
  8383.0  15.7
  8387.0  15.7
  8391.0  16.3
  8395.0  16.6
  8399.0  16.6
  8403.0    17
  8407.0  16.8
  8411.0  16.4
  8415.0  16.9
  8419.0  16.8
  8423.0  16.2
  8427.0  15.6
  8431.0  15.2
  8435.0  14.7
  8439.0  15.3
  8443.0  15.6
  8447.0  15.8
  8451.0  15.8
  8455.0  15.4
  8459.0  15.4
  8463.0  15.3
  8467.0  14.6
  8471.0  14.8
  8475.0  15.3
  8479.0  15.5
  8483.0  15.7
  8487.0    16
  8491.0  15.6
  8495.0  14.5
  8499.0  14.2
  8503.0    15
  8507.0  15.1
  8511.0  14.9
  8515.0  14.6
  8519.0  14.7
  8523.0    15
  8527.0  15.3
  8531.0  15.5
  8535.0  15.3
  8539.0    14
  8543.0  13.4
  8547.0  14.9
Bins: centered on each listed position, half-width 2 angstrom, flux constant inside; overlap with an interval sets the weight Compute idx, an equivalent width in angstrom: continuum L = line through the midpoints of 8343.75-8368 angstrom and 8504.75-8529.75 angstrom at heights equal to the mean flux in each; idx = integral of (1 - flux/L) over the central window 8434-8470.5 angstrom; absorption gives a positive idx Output 0.96 angstrom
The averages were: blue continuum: 16.9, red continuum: 15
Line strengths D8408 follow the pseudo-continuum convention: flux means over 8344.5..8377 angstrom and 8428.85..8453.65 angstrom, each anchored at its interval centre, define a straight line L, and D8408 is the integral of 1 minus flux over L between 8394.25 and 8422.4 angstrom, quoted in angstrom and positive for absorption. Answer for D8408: -1.2 angstrom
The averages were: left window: 16.9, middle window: 16.7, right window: 15.4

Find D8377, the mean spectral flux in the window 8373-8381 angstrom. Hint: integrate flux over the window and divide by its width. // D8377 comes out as 16.4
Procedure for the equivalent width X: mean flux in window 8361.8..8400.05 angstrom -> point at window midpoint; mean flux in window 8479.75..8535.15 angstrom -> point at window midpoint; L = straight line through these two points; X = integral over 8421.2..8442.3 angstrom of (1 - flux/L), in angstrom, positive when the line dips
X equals 0.6 angstrom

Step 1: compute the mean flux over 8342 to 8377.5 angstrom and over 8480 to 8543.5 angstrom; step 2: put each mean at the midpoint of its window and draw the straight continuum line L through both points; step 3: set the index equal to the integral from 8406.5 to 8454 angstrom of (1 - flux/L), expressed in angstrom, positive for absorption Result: 0.3 angstrom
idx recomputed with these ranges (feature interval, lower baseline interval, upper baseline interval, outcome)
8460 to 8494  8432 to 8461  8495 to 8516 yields -0.6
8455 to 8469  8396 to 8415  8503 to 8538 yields 0.7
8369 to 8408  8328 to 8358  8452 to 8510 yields -0.3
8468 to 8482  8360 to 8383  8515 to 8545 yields 0.2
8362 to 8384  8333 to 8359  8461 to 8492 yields 0.0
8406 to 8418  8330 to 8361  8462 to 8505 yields -0.5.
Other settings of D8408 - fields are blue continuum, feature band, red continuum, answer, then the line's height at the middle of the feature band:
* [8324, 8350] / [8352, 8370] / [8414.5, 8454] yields -0.36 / 16.5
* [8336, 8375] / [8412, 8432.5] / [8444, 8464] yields -0.24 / 16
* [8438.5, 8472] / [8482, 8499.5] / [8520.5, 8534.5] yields 0.05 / 15.3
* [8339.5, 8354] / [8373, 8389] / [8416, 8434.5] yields 0.45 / 16.5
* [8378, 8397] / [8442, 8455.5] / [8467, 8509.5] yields -0.15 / 15.5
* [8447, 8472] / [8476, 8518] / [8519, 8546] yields -0.26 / 15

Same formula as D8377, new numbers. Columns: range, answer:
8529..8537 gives 15.4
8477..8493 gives 15.7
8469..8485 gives 15.3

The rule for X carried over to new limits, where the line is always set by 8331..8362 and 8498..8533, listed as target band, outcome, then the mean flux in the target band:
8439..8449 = 0.09 angstrom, 15.6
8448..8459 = 0.05 angstrom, 15.6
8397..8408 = -0.39 angstrom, 16.8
